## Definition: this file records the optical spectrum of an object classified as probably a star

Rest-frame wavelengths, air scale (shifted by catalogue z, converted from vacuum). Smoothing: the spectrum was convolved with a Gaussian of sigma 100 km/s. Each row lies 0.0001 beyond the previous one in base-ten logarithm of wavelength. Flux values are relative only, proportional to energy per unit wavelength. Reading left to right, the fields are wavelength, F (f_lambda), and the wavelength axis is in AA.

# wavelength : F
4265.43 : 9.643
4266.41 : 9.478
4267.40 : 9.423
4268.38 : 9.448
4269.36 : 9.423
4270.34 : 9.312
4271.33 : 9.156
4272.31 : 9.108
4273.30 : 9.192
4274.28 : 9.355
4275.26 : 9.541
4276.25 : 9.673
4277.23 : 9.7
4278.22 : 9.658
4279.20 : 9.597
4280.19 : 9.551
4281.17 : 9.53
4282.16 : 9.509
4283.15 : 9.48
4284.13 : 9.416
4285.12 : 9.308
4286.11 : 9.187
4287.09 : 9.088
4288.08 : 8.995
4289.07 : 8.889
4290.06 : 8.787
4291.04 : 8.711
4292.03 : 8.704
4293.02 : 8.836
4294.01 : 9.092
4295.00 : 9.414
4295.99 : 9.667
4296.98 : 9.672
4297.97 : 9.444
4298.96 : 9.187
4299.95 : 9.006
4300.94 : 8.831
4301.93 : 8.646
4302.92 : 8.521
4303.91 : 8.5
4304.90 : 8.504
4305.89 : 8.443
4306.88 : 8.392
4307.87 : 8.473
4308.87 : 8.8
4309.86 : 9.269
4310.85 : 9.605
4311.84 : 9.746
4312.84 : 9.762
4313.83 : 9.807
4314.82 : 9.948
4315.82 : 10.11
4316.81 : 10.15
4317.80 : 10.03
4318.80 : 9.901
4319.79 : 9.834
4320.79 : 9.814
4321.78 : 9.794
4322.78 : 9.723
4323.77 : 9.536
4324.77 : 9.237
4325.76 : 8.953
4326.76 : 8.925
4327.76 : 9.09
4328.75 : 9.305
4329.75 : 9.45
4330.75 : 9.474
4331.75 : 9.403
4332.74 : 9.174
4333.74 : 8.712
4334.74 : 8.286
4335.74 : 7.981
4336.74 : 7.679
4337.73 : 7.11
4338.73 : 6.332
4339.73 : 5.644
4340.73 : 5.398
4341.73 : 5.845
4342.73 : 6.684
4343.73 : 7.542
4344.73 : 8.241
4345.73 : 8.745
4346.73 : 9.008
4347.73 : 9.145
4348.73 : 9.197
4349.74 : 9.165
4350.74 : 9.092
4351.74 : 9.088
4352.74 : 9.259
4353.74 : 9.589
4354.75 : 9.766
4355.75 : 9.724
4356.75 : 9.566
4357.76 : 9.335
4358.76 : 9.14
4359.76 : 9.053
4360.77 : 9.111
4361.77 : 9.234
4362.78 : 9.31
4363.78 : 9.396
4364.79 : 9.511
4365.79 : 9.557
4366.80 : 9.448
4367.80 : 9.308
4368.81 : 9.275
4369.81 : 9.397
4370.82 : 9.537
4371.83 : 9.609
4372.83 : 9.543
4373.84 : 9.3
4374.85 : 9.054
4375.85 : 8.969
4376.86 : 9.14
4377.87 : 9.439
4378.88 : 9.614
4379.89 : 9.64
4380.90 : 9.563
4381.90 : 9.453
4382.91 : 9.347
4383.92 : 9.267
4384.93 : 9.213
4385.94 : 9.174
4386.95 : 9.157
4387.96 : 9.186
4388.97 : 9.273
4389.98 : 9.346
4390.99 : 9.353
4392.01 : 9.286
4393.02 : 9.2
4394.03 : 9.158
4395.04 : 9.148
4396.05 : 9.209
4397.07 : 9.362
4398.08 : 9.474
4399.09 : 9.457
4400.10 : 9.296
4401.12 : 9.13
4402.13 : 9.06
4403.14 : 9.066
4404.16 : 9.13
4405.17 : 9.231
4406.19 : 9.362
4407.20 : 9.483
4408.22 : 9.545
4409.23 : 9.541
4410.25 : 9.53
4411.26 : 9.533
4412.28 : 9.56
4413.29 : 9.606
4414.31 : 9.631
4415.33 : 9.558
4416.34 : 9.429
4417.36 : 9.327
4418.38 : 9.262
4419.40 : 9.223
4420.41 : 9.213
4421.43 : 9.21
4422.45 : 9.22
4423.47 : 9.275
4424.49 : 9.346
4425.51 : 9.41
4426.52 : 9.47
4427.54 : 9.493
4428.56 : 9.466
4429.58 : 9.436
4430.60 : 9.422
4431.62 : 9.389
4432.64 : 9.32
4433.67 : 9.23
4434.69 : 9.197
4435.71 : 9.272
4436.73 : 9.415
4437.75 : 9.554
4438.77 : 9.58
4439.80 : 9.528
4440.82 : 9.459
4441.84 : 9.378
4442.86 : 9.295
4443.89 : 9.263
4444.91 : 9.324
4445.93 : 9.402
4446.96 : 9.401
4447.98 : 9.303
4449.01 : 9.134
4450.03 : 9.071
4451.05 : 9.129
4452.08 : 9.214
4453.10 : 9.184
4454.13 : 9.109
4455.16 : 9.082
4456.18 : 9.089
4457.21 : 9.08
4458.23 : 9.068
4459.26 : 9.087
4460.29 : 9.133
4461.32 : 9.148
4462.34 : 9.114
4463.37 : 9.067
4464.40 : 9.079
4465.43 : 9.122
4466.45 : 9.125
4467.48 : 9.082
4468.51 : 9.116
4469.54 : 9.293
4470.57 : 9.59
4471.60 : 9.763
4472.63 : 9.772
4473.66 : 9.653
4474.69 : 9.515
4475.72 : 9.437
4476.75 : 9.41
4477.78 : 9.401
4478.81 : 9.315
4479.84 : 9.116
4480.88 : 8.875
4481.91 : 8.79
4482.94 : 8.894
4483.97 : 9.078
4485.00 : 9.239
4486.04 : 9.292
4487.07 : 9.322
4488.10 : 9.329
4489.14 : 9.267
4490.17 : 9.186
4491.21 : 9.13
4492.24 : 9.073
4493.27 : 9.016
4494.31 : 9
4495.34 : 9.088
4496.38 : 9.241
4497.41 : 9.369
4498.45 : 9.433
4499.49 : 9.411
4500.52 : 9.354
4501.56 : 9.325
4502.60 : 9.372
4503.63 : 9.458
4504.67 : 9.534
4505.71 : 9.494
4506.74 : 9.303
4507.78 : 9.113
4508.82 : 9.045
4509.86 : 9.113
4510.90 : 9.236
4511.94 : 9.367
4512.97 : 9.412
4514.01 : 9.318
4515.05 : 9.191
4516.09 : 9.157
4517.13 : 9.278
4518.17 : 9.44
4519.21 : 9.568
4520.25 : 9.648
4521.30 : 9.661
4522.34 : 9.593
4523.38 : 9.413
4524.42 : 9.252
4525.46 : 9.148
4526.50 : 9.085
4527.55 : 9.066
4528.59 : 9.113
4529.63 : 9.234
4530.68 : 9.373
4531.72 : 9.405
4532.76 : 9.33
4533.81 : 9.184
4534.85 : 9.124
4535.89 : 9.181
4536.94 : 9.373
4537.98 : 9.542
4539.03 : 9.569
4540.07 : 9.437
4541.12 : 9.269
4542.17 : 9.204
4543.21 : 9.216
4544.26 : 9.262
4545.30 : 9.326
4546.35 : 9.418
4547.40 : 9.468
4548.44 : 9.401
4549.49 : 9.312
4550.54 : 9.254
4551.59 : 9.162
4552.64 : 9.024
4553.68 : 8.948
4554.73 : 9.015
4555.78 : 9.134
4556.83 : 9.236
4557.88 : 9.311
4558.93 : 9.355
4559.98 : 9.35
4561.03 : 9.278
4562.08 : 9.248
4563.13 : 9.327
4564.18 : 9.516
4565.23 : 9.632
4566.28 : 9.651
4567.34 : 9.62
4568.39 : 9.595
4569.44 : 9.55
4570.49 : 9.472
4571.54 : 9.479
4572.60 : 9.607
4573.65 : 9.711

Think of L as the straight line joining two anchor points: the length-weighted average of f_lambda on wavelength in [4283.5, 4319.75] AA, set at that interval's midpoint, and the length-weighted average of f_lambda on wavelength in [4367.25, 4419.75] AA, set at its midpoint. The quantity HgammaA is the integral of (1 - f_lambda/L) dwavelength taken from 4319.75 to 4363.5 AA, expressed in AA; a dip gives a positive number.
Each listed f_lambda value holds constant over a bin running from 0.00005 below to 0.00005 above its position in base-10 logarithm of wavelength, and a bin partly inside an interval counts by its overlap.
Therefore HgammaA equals 2.6 AA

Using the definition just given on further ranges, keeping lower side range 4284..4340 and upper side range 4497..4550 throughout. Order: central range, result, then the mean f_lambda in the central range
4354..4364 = -0.3 AA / 9.36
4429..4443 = -0.3 AA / 9.39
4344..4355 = 0.0 AA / 9.07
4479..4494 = 0.3 AA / 9.12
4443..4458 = 0.0 AA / 9.2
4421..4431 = -0.2 AA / 9.38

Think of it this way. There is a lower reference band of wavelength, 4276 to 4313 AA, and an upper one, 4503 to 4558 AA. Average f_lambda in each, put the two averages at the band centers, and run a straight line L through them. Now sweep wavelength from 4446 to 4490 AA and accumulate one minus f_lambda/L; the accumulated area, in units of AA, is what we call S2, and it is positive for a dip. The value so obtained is 0.2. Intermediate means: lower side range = 9.14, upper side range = 9.3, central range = 9.22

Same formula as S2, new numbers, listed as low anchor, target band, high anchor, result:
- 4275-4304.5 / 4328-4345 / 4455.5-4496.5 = 2.6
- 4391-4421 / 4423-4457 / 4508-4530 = 0.0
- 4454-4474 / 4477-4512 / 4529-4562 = 0.1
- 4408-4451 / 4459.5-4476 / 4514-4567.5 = 0.1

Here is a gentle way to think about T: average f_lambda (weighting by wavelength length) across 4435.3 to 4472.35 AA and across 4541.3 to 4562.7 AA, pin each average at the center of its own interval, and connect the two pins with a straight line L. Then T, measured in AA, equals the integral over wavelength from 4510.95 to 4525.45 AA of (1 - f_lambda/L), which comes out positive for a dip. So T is -0.22 AA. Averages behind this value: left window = 9.26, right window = 9.25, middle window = 9.4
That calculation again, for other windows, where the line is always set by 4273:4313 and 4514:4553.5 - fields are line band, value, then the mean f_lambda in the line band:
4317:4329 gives -0.5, 9.54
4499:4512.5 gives 0.0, 9.32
